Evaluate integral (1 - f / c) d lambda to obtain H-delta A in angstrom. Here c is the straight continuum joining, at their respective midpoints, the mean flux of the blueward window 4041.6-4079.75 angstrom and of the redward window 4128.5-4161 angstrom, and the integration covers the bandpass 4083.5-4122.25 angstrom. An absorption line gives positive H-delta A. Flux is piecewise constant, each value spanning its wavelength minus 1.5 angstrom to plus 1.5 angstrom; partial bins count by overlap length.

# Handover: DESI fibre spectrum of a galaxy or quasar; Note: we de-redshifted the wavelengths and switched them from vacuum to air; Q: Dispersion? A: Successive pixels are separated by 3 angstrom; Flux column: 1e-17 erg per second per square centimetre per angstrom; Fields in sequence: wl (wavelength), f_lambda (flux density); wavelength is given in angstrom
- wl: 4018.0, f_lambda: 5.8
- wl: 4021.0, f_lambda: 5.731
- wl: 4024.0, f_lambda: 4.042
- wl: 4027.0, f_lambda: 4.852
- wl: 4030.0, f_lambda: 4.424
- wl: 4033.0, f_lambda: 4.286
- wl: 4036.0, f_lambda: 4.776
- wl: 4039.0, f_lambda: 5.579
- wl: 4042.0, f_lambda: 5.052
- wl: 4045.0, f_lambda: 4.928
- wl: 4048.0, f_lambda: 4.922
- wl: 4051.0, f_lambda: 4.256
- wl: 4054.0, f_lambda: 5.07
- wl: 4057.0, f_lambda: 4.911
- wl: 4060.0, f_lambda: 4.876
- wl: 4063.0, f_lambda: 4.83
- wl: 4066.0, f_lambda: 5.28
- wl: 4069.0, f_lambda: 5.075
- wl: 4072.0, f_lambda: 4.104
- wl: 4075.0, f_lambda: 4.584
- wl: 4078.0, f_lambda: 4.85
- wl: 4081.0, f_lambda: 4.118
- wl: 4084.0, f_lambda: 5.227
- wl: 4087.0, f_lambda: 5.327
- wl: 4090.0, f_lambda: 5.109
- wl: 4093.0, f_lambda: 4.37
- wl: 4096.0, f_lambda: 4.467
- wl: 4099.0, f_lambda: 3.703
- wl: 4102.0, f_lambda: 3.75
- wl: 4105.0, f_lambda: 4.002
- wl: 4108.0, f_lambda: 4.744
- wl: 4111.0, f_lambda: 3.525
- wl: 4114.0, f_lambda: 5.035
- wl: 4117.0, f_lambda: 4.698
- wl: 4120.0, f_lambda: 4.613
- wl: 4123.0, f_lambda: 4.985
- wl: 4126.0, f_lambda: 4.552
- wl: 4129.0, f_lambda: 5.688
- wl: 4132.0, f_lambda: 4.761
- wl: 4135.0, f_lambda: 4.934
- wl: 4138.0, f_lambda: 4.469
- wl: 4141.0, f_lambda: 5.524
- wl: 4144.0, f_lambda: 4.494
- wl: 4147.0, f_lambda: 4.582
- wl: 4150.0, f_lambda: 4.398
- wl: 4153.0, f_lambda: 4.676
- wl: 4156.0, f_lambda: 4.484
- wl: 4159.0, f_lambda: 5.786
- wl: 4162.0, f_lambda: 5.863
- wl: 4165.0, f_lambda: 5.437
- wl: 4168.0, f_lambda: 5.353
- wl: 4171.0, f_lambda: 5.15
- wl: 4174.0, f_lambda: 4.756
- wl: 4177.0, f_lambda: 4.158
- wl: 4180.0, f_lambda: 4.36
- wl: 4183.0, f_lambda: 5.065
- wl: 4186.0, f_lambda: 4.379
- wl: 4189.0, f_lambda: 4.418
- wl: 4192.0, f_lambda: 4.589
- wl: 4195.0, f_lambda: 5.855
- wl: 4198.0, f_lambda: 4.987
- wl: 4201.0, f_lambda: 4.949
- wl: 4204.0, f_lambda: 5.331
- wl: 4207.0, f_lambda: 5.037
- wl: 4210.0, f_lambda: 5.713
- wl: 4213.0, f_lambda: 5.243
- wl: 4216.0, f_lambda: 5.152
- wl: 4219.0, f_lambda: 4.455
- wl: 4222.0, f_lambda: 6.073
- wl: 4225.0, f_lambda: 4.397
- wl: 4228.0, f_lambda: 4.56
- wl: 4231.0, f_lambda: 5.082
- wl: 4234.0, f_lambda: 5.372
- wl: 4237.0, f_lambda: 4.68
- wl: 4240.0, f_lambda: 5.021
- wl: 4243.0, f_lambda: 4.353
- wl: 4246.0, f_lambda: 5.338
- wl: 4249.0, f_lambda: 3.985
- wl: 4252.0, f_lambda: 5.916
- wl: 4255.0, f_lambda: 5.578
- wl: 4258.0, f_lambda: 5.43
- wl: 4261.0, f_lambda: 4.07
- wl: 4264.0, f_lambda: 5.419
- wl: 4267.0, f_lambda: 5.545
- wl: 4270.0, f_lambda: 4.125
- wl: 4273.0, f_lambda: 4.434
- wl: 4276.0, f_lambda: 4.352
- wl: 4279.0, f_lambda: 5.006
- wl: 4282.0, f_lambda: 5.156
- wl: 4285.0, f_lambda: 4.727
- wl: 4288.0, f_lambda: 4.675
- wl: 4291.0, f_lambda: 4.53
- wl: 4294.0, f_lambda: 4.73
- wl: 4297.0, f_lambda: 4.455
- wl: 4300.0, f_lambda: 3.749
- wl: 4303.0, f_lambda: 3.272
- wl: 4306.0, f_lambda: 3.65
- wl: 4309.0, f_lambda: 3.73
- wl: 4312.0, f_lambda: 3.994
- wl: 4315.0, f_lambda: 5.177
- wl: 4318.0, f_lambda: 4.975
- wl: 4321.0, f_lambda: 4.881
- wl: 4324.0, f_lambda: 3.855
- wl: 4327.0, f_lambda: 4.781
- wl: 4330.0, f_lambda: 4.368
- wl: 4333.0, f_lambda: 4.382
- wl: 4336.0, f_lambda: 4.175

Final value 2.81 angstrom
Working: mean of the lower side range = 4.81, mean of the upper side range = 4.88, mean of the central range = 4.5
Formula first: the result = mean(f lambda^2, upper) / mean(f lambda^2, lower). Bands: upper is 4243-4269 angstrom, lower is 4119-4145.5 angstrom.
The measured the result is 1.1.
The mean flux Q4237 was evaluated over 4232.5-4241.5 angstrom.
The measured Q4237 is 5.02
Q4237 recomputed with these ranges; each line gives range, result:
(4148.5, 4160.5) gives 4.84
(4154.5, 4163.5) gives 5.38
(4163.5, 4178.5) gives 4.97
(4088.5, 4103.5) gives 4.28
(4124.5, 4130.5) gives 5.12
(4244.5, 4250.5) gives 4.66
